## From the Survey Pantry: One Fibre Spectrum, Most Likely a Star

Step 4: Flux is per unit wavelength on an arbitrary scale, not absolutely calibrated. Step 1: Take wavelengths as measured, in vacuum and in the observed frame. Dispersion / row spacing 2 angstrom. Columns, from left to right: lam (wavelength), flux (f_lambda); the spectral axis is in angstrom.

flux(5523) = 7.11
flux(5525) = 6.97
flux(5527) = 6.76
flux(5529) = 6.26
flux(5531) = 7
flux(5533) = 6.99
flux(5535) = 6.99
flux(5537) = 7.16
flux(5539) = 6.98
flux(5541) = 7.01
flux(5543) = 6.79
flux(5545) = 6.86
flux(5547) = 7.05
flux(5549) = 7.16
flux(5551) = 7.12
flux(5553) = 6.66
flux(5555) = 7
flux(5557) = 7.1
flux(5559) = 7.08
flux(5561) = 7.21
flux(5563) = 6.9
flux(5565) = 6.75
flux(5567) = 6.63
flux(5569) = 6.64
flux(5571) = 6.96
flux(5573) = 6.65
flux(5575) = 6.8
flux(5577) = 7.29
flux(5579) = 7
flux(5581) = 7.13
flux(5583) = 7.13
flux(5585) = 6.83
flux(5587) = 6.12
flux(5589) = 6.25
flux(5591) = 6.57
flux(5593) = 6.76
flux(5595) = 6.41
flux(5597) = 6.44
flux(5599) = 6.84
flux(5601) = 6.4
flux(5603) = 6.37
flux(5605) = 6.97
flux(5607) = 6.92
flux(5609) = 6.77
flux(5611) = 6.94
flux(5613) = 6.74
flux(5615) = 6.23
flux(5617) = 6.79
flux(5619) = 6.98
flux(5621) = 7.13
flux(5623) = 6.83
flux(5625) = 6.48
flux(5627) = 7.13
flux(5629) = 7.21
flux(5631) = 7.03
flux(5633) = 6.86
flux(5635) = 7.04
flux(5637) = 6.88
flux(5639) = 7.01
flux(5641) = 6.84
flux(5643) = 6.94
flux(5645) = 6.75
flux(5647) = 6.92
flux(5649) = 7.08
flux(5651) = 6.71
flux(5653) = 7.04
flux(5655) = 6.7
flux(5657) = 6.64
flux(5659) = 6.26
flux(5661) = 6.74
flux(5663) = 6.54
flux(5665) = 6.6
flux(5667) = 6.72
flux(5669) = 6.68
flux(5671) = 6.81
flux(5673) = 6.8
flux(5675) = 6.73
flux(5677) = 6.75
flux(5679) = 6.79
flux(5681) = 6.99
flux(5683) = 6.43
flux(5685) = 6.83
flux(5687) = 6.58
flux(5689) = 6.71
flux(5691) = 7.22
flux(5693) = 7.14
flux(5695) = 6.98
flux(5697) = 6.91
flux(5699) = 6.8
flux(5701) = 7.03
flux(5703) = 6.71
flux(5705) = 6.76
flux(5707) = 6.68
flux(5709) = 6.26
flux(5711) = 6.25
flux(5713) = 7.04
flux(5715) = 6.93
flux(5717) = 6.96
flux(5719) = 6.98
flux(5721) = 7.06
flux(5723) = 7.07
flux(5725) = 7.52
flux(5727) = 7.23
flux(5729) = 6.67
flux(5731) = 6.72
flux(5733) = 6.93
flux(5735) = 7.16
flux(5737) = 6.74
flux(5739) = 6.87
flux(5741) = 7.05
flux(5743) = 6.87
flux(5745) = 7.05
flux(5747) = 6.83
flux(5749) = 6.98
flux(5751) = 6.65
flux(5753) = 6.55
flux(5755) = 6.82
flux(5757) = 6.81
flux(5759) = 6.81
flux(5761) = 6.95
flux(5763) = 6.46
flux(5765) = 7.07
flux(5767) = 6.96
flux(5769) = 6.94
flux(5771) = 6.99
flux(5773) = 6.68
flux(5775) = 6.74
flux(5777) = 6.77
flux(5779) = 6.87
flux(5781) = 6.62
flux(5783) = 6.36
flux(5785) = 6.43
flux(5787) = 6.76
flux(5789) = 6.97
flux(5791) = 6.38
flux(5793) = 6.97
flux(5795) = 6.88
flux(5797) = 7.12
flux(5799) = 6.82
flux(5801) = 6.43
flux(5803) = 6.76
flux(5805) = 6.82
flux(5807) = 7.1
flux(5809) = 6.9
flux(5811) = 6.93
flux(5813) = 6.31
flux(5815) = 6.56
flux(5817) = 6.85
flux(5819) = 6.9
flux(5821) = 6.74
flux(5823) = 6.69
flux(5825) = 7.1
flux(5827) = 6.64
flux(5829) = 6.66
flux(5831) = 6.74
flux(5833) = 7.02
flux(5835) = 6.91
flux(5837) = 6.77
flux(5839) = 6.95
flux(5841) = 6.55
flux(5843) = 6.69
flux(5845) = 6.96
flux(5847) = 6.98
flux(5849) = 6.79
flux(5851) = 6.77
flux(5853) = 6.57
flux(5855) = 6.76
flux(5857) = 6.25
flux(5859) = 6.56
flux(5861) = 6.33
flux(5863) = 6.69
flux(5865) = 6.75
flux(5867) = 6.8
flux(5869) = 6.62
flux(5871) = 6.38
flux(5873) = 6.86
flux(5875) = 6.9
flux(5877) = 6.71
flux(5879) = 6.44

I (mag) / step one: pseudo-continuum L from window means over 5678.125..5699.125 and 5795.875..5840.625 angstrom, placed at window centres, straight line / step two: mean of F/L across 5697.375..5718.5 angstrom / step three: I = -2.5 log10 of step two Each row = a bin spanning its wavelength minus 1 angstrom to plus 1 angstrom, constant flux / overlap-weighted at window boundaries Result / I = 0.02 mag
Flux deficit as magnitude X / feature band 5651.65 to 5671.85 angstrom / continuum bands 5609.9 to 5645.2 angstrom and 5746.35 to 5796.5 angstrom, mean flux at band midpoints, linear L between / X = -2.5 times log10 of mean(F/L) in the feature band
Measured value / 0.03 mag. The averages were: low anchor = 6.88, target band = 6.67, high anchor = 6.77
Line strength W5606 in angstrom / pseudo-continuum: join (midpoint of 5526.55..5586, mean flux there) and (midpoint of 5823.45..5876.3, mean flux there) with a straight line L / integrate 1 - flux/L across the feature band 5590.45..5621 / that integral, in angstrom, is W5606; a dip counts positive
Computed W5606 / 0.9 angstrom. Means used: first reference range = 6.93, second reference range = 6.73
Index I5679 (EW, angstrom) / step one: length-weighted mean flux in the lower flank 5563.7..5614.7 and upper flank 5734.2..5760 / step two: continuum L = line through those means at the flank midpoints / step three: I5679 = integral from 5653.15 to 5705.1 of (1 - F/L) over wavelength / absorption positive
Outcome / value 0.3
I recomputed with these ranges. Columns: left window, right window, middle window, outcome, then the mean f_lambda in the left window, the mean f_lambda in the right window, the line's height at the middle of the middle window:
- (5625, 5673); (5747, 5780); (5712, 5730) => -0.036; 6.82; 6.82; 6.82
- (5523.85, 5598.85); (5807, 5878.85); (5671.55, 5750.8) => -0.013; 6.85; 6.73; 6.79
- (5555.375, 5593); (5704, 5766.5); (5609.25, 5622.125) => 0.007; 6.84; 6.86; 6.84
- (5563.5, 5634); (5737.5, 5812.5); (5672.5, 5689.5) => 0.009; 6.77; 6.81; 6.79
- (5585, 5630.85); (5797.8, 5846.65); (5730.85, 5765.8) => -0.015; 6.7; 6.79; 6.76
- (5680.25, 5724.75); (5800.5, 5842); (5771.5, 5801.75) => 0.012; 6.84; 6.78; 6.8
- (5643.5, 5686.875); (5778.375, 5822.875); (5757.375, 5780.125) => -0.015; 6.74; 6.75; 6.74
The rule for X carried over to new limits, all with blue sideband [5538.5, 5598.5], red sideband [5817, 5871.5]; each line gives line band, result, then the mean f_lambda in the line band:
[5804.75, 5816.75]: 0.00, 6.77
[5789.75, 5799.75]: -0.01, 6.84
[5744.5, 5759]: -0.01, 6.8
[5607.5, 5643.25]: -0.01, 6.88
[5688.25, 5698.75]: -0.03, 6.99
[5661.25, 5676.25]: 0.02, 6.7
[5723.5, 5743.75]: -0.03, 6.98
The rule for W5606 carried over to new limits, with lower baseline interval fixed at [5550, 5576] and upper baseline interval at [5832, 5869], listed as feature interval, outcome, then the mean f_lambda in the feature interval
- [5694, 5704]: -0.11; 6.89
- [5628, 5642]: -0.28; 6.98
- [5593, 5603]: 0.49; 6.53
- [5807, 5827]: -0.12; 6.78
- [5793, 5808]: -0.23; 6.86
